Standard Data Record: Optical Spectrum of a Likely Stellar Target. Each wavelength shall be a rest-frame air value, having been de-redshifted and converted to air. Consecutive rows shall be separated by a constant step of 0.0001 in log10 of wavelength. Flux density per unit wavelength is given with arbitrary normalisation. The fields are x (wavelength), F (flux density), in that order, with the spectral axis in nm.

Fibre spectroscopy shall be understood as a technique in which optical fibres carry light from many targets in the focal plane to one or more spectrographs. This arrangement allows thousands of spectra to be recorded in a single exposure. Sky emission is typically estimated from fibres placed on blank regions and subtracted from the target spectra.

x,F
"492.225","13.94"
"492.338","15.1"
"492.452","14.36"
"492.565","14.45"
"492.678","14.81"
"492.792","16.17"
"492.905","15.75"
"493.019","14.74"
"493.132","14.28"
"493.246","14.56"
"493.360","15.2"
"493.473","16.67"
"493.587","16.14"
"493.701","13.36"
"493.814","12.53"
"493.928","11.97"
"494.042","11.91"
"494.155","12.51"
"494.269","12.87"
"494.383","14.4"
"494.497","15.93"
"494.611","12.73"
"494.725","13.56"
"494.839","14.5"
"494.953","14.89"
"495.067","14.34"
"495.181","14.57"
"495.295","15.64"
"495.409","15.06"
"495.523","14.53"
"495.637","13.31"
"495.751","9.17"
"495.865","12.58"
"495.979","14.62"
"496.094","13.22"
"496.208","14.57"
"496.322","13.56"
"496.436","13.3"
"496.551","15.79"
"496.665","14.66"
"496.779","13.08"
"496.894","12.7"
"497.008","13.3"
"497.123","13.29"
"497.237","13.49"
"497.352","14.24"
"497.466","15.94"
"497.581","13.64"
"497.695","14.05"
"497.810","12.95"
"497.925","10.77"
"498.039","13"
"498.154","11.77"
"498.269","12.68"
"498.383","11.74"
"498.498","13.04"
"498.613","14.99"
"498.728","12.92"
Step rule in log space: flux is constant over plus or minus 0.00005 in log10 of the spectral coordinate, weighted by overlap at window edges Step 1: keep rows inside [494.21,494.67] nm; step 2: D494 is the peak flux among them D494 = 15.93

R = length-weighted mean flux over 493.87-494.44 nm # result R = 12.7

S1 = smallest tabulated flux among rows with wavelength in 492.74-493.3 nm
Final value 14.28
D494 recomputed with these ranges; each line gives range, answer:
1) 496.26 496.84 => 15.79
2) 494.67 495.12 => 14.89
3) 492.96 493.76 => 16.67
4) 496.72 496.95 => 13.08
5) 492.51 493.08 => 16.17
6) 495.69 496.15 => 14.62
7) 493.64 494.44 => 14.4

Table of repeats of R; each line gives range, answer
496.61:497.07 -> 13.4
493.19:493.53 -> 15.5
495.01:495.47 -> 14.9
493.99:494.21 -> 12.3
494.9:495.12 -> 14.6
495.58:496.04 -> 12.4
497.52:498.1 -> 12.9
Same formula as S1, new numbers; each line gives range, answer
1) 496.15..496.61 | 13.3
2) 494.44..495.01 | 12.73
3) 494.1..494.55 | 12.51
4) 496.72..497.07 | 12.7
